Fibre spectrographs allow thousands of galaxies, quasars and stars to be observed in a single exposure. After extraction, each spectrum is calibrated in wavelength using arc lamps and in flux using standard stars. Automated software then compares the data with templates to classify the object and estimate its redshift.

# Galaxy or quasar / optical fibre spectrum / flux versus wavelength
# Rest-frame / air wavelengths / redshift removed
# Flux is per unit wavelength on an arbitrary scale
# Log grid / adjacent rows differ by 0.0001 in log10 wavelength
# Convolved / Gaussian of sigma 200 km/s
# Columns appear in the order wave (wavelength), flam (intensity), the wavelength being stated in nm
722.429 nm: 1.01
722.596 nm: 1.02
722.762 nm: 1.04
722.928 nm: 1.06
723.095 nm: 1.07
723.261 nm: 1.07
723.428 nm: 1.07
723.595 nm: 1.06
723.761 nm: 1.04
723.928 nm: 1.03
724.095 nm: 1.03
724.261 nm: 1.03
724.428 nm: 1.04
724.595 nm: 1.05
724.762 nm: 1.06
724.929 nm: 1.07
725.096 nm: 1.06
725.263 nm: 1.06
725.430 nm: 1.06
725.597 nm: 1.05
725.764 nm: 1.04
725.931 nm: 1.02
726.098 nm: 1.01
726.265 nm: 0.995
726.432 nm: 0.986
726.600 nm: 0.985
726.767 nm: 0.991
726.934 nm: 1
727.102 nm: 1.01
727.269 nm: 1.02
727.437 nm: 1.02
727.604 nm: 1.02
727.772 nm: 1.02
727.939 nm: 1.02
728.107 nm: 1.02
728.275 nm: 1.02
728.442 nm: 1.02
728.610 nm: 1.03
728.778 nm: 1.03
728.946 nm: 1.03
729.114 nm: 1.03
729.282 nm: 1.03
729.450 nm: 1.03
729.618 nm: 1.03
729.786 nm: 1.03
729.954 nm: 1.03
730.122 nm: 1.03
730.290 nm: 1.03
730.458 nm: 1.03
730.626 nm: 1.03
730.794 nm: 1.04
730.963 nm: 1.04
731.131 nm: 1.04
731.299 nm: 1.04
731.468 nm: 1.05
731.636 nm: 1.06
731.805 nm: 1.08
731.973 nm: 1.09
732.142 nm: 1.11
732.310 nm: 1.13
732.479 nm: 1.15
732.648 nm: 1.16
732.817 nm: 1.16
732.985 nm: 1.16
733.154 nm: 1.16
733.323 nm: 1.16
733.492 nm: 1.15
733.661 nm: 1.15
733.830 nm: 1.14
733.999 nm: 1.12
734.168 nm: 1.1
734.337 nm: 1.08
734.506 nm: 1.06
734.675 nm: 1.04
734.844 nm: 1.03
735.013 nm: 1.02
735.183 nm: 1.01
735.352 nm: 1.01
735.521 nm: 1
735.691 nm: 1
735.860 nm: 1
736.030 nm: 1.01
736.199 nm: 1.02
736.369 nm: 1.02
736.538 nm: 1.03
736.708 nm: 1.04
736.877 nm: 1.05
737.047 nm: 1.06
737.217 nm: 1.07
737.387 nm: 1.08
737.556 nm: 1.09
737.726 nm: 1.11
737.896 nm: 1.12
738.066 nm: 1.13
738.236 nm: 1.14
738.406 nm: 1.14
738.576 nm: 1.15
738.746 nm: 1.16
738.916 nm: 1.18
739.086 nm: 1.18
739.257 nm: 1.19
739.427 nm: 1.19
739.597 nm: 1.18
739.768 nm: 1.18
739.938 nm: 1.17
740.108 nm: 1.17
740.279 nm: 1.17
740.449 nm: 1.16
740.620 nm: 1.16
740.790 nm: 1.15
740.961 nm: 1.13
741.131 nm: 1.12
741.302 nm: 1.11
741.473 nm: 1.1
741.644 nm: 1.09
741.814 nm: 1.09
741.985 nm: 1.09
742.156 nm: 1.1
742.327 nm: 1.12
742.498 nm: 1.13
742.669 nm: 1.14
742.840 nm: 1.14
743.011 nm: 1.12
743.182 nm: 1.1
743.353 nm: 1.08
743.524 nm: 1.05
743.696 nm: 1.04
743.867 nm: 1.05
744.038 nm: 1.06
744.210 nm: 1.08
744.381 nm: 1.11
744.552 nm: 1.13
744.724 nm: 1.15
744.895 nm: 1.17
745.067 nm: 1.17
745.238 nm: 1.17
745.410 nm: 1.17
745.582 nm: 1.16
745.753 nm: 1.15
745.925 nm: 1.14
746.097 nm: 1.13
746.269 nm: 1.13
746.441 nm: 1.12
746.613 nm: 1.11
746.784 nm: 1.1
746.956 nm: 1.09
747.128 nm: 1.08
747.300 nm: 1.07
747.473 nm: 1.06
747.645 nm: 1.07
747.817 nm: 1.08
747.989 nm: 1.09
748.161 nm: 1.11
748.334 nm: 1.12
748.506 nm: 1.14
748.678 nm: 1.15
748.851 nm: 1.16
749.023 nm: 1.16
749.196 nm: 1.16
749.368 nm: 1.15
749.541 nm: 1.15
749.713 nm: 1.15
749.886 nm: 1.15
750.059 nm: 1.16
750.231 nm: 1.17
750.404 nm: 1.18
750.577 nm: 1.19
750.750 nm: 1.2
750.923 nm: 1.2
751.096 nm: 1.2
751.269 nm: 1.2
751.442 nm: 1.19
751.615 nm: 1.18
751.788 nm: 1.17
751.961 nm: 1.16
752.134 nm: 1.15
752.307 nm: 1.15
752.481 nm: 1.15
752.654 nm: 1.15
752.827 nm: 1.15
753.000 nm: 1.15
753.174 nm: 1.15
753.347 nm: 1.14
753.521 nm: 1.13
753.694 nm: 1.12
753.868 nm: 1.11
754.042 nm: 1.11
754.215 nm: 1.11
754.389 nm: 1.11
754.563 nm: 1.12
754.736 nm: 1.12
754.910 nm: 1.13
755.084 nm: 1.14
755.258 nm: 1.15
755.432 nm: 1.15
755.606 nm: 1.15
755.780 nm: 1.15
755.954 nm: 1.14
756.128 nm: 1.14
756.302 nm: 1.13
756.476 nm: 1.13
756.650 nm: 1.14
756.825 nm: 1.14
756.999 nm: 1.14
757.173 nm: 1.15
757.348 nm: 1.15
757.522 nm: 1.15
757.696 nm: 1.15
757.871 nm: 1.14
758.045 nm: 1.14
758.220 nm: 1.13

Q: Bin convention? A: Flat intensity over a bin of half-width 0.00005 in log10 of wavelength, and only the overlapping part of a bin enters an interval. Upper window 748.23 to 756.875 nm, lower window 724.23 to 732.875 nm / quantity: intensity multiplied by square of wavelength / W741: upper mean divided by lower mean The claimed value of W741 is 1.2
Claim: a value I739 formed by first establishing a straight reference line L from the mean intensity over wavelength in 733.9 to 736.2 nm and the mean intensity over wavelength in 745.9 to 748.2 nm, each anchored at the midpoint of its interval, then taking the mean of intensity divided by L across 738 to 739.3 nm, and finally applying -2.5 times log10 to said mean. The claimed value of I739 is -0.101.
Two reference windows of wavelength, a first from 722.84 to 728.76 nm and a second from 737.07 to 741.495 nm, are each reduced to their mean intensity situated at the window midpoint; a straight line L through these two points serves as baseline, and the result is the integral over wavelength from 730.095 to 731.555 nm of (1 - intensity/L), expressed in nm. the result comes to 0.050 nm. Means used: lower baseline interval 1.03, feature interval 1.04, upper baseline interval 1.14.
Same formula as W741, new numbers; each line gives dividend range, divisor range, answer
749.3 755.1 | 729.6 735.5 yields 1.13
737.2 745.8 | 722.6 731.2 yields 1.14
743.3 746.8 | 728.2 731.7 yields 1.13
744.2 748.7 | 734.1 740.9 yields 1.05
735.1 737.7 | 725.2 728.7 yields 1.04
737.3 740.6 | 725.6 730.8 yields 1.16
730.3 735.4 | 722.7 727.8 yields 1.07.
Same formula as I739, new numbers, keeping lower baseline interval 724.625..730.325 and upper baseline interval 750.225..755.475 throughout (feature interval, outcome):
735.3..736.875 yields 0.05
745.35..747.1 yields -0.01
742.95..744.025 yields 0.03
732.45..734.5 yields -0.08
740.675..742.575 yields -0.02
